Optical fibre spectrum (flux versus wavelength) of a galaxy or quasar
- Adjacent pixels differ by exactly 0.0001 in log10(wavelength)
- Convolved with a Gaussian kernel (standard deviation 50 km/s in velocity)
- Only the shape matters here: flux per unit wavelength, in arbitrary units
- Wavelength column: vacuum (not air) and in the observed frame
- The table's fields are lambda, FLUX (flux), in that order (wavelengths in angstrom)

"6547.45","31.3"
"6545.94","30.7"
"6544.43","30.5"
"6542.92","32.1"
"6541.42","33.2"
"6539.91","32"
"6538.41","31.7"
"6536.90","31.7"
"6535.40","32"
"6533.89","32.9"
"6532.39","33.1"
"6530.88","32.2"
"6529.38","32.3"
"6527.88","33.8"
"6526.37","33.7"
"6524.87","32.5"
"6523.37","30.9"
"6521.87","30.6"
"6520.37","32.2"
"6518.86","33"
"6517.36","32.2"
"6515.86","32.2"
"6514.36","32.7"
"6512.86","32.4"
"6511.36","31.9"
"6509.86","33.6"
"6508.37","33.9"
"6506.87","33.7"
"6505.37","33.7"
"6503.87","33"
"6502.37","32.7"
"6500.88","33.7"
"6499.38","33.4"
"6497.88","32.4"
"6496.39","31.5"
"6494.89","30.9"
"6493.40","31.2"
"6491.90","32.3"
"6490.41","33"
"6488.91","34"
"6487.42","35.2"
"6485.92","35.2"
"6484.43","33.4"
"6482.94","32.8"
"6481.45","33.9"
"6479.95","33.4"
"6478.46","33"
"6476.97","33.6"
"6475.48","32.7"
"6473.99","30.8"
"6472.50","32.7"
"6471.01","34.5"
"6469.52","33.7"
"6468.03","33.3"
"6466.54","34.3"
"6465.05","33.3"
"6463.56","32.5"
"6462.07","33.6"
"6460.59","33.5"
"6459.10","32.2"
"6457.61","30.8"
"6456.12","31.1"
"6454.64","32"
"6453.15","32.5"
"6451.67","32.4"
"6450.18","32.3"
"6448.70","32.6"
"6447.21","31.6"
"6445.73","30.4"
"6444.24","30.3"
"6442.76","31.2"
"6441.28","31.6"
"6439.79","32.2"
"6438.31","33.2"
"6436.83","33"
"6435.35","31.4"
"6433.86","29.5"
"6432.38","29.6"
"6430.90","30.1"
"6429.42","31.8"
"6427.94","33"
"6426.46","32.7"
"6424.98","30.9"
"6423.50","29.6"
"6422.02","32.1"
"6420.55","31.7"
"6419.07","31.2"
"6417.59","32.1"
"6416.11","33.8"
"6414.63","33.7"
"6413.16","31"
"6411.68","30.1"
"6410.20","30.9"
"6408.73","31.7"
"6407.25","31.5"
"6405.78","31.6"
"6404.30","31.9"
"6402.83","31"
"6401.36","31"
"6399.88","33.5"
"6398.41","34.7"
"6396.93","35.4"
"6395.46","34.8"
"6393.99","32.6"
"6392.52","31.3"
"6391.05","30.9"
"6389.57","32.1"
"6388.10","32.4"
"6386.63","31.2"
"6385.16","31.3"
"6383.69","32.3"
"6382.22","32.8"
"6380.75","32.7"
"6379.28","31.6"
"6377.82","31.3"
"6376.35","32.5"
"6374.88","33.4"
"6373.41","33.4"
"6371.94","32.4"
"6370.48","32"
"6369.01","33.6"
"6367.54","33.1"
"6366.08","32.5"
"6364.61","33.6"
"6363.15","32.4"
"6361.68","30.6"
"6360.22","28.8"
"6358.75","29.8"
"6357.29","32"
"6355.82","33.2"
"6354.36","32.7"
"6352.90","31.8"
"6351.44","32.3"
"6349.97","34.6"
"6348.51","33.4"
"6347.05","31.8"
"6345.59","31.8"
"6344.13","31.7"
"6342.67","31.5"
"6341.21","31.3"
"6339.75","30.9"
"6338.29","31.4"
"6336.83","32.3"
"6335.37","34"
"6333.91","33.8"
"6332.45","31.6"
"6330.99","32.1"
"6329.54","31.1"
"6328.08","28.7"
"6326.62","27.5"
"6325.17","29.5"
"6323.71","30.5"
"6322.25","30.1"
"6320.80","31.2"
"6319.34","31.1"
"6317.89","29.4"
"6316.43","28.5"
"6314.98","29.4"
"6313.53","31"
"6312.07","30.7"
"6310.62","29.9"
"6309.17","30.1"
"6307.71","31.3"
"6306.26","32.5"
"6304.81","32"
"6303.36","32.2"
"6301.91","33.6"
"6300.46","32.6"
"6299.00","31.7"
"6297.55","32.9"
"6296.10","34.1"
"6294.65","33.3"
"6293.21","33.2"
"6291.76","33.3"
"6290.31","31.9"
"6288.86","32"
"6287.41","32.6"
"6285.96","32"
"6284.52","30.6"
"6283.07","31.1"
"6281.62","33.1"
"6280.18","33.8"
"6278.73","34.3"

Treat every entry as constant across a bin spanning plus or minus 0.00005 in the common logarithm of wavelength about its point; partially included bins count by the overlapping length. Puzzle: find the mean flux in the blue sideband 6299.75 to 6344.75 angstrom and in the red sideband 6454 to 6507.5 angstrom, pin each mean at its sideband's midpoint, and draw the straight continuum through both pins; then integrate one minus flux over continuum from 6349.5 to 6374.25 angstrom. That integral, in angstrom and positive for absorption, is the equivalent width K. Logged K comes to -0.6 angstrom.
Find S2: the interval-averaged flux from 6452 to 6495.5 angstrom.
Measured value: 33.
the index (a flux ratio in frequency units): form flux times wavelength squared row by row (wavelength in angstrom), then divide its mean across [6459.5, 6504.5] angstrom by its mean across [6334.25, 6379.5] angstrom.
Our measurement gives 1.1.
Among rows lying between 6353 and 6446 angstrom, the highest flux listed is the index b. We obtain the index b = 35.4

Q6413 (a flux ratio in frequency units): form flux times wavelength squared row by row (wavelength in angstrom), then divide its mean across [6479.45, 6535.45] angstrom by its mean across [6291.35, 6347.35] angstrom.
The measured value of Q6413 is 1.11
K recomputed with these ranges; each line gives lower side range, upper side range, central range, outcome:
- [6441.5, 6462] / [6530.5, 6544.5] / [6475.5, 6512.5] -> -1.3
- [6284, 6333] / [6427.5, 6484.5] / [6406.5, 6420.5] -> 0.1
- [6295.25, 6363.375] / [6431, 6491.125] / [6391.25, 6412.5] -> -0.1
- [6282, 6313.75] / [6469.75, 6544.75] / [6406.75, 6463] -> 1.4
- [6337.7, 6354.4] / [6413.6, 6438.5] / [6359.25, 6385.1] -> -0.2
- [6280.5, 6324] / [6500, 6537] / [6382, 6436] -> 0.5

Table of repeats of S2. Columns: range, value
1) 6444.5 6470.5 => 32.4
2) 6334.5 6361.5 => 31.9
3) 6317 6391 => 31.8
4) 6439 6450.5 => 31.5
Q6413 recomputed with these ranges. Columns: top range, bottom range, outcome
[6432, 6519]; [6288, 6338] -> 1.09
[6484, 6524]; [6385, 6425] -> 1.06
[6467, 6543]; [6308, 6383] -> 1.09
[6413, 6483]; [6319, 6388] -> 1.04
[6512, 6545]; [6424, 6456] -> 1.05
